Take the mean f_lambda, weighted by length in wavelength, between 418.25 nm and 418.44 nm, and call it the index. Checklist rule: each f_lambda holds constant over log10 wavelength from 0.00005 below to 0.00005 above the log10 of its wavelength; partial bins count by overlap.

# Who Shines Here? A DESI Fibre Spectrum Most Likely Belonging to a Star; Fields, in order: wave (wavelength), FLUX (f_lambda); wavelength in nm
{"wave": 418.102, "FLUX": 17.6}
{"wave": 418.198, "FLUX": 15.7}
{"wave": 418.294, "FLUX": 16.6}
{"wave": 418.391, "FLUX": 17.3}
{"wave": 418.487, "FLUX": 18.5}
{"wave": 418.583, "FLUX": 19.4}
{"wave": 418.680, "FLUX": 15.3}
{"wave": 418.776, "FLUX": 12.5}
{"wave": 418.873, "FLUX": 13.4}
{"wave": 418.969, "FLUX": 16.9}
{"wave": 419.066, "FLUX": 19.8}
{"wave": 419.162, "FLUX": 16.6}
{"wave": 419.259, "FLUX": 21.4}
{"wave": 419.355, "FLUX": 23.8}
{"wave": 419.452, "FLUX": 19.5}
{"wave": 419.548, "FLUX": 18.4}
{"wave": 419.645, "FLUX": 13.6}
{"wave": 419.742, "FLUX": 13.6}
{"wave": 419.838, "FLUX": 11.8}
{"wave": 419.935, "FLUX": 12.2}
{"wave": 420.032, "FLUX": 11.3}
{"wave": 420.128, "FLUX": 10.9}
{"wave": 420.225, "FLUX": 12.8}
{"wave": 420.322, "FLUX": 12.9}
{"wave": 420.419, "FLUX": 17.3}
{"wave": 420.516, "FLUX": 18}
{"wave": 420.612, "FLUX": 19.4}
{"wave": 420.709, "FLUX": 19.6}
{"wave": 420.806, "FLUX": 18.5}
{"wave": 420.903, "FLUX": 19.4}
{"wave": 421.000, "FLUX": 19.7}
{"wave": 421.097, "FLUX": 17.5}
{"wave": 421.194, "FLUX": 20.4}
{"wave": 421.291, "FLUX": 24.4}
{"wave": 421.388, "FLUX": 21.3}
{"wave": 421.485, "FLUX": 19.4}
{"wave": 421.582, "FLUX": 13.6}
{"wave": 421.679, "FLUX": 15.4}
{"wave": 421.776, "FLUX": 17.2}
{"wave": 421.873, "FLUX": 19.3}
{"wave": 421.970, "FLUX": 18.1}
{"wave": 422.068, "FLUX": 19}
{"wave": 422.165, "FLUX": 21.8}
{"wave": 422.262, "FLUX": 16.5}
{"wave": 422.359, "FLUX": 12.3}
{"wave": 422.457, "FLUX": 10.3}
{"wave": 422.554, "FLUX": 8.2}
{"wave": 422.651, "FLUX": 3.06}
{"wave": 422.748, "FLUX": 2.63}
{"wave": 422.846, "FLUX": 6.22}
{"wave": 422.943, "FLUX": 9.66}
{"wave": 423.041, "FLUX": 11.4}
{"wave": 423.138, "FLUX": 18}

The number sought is 16.9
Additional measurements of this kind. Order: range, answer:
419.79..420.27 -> 11.8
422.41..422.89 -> 6.07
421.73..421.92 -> 18.3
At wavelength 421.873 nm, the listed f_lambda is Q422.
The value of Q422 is 19.3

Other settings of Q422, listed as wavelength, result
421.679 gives 15.4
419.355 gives 23.8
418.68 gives 15.3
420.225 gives 12.8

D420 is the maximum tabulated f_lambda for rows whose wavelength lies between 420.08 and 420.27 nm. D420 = 12.8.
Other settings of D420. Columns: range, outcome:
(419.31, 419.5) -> 23.8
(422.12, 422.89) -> 21.8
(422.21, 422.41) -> 16.5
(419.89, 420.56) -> 18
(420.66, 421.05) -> 19.7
